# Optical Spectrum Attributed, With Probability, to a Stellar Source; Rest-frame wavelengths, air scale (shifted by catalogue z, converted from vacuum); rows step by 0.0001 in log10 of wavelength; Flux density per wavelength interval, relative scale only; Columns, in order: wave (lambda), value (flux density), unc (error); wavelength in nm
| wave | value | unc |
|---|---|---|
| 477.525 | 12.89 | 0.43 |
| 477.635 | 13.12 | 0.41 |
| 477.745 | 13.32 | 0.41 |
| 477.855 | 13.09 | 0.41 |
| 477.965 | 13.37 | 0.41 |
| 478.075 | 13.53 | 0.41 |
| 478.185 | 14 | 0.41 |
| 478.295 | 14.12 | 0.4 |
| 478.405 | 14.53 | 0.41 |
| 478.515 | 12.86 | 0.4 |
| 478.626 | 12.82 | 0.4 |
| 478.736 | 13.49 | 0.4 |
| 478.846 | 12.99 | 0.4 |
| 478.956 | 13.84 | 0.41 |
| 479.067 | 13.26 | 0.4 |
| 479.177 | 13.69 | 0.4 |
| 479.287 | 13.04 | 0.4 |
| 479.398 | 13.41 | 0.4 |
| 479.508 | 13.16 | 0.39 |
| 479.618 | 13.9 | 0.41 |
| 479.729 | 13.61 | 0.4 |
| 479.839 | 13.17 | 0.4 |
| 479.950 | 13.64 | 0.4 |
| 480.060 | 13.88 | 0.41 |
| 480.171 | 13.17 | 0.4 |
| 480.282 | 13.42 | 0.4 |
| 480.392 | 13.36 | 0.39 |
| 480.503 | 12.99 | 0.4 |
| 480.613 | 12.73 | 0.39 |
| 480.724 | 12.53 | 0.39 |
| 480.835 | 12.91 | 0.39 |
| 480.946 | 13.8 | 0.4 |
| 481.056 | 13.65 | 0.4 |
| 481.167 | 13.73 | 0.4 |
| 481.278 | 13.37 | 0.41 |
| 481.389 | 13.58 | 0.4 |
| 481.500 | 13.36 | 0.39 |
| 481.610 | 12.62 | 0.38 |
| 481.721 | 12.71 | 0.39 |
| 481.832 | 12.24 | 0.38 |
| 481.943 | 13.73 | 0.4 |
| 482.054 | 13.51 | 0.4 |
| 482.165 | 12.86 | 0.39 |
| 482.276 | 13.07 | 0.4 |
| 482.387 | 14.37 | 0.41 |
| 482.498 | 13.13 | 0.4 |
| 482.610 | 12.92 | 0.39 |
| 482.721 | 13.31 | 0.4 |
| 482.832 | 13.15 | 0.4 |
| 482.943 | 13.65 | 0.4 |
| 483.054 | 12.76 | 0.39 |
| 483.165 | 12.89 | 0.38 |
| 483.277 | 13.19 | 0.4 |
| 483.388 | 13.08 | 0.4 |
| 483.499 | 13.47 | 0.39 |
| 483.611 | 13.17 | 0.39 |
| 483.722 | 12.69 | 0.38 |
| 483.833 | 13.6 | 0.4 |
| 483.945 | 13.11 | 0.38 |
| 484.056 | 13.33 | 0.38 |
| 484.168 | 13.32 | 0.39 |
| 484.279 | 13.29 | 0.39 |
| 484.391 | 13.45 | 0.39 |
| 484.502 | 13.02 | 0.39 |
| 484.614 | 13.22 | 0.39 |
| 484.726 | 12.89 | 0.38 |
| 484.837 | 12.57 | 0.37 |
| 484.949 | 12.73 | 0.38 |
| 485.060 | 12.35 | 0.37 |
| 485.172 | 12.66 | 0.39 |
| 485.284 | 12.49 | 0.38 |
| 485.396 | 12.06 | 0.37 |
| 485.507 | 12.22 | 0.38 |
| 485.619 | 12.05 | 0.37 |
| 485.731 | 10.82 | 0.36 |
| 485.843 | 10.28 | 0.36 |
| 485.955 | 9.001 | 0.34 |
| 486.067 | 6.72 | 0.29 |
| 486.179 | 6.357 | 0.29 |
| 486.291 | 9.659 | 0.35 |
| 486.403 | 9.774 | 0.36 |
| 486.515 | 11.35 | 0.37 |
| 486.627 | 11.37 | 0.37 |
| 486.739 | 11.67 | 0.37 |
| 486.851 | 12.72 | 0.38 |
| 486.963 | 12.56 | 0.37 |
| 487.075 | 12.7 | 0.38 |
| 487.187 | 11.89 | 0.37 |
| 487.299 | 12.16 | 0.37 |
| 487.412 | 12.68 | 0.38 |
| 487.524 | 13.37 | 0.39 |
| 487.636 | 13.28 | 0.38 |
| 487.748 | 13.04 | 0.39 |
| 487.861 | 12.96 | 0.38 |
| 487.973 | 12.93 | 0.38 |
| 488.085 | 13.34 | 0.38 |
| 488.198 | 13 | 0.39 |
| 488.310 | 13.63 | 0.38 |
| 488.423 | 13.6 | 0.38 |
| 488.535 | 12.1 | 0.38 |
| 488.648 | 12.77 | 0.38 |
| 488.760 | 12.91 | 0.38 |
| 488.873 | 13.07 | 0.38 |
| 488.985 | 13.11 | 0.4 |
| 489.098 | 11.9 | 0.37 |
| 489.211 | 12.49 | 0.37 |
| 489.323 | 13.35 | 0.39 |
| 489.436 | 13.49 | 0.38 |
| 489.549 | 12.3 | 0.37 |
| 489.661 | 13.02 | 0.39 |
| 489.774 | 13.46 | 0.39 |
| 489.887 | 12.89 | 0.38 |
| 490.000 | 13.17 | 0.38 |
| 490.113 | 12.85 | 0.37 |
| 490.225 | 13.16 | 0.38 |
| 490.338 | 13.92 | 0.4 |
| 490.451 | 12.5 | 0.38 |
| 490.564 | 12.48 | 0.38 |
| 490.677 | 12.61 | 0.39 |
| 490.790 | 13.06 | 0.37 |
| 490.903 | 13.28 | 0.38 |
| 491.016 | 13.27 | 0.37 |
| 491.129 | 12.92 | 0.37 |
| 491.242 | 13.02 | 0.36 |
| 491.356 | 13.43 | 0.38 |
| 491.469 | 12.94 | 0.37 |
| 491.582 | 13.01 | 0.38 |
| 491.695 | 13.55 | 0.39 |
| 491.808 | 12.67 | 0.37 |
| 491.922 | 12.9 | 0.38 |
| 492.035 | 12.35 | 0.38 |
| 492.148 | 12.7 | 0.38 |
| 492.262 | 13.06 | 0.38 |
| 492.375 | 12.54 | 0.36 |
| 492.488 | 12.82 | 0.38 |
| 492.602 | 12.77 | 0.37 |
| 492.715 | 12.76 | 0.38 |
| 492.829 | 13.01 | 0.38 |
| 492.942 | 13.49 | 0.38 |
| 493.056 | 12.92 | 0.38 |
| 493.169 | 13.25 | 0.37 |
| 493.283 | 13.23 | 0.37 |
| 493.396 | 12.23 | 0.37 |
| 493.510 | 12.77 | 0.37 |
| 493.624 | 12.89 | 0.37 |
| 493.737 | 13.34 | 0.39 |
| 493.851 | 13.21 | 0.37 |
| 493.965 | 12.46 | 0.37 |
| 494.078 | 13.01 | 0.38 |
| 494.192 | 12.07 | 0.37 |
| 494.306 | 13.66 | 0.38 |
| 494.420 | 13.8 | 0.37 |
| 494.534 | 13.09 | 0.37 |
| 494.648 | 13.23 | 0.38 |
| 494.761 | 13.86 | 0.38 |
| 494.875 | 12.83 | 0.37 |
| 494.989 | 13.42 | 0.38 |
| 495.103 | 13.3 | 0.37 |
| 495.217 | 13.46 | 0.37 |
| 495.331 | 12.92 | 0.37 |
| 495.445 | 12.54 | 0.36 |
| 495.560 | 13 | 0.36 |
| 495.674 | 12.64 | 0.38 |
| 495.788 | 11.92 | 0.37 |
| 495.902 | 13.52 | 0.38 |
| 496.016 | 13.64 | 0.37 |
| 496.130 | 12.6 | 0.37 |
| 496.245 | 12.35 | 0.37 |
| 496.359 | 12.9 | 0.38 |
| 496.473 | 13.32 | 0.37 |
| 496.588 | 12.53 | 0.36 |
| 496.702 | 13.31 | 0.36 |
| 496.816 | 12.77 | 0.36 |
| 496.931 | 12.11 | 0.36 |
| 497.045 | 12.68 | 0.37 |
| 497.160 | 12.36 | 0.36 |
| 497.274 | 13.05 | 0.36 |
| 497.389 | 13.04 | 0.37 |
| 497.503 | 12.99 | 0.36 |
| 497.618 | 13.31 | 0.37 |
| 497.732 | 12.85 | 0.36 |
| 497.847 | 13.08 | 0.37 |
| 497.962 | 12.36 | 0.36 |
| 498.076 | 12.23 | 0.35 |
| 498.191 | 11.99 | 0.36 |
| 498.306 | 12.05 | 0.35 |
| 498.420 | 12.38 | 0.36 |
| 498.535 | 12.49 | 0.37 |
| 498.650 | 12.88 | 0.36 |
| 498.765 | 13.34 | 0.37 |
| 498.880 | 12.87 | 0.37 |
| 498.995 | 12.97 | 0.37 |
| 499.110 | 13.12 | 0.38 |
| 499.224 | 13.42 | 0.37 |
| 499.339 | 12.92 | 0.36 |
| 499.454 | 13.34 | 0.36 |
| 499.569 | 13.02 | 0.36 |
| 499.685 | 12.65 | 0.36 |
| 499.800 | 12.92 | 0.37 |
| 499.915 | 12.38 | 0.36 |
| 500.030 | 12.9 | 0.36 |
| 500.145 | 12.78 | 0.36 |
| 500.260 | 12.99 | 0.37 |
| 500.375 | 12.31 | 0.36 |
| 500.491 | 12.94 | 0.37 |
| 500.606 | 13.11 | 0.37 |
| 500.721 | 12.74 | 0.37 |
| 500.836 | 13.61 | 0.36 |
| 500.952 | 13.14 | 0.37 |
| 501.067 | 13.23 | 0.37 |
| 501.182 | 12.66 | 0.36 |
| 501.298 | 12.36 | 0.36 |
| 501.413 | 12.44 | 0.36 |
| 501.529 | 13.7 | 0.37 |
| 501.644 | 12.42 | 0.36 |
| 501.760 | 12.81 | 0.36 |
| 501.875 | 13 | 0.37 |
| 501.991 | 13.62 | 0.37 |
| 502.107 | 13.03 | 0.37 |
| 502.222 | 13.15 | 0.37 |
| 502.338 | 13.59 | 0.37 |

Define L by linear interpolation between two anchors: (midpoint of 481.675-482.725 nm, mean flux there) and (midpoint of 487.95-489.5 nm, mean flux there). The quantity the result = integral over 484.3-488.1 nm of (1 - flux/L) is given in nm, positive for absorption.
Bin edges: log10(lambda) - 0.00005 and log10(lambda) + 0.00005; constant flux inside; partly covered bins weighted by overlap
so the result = 0.36 nm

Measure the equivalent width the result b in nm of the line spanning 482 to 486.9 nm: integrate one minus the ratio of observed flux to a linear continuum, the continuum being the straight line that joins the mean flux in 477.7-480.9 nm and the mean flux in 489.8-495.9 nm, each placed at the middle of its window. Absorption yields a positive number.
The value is 0.36 nm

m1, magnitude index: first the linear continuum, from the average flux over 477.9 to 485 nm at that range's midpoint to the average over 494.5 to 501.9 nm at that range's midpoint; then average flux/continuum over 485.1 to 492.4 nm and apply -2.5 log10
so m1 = 0.06 mag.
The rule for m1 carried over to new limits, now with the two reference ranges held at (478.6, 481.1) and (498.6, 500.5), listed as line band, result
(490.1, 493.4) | 0.01 mag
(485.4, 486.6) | 0.31 mag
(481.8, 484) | 0.01 mag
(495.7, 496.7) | 0.01 mag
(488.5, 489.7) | 0.03 mag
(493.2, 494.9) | 0.00 mag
